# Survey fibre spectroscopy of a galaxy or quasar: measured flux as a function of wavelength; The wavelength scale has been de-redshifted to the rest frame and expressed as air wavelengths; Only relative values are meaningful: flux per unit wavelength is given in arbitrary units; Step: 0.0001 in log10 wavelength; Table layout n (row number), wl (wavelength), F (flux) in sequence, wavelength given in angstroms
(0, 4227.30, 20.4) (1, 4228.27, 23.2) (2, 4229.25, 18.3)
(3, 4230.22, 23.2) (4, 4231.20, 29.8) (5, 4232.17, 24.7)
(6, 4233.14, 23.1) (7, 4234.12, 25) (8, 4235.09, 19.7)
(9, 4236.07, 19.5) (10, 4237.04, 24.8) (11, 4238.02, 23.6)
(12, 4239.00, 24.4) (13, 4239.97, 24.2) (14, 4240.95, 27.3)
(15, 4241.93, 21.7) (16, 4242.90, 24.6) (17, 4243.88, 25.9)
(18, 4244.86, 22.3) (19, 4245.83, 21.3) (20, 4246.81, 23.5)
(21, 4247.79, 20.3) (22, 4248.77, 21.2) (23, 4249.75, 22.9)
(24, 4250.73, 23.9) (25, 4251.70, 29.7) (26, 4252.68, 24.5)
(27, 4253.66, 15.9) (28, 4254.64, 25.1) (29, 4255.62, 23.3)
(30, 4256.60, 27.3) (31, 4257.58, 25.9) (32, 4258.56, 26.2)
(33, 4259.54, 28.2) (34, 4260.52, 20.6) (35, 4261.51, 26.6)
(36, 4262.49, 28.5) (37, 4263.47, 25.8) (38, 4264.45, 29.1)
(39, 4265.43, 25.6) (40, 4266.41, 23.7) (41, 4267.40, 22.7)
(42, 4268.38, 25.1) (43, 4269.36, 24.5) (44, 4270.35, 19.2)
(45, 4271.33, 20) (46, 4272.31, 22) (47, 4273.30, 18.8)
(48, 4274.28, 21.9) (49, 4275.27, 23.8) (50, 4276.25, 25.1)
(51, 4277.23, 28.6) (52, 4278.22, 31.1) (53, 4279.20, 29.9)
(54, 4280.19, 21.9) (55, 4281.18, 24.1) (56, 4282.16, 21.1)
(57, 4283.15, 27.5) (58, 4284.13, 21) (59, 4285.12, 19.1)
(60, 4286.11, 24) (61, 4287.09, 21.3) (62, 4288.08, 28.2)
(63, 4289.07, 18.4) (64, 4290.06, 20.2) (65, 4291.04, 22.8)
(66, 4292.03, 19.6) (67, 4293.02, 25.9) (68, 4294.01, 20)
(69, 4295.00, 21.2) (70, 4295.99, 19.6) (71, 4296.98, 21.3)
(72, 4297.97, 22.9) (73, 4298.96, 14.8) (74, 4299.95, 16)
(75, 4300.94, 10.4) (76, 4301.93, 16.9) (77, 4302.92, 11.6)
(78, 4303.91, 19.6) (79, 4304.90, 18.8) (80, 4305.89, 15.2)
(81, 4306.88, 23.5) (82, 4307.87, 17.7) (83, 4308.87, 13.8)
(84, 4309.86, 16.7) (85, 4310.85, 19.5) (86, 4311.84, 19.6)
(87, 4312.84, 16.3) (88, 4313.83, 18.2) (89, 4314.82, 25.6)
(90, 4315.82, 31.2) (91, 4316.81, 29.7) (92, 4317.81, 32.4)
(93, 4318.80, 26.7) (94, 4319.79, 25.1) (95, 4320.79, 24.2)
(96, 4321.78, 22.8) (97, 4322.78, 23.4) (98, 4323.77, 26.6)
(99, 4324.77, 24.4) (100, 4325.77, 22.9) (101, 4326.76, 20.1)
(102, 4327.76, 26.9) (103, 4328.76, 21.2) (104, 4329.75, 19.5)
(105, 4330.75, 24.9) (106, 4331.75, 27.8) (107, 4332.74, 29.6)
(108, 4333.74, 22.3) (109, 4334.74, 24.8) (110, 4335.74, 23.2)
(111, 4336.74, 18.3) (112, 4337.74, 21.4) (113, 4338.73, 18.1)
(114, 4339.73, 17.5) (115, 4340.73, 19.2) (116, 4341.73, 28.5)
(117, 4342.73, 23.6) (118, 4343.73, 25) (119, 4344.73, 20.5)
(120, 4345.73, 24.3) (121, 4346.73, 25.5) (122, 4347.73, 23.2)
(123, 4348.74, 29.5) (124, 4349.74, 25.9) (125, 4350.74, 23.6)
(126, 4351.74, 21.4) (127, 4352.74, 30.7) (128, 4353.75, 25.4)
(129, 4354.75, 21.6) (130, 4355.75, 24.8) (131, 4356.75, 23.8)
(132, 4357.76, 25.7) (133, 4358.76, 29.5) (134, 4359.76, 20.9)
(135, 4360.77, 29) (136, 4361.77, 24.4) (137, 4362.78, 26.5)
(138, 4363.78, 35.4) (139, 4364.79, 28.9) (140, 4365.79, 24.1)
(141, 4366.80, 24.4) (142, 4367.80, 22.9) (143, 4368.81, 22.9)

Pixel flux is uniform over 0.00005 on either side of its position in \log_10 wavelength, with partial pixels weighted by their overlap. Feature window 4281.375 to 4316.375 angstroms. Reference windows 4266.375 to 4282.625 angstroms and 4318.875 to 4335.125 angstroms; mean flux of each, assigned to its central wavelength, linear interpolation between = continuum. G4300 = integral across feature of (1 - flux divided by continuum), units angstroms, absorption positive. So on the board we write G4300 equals 5.7 angstroms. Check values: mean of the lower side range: 23.7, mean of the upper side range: 24.2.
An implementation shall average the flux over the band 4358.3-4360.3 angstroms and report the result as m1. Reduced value 25.1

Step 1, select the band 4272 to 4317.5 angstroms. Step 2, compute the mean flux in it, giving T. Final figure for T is 21.3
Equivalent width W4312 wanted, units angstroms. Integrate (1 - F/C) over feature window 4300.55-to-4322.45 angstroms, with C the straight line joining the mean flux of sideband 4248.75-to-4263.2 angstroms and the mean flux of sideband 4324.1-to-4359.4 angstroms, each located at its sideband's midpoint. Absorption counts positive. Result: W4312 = 3.1 angstroms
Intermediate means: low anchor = 24.8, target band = 20.8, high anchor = 23.8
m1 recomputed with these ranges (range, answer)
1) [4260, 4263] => 25.2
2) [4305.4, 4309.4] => 17.5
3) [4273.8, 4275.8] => 22.9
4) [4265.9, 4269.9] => 23.9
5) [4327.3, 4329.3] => 23.9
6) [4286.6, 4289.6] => 22.6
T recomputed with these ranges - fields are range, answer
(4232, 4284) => 24.1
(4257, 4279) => 24.8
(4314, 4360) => 24.4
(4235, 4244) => 23.6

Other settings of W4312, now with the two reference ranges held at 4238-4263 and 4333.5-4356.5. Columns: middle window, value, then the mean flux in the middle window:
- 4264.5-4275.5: 0.6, 22.7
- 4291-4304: 2.9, 18.6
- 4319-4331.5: 0.0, 23.7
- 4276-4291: -0.1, 24.1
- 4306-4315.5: 1.9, 19.1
